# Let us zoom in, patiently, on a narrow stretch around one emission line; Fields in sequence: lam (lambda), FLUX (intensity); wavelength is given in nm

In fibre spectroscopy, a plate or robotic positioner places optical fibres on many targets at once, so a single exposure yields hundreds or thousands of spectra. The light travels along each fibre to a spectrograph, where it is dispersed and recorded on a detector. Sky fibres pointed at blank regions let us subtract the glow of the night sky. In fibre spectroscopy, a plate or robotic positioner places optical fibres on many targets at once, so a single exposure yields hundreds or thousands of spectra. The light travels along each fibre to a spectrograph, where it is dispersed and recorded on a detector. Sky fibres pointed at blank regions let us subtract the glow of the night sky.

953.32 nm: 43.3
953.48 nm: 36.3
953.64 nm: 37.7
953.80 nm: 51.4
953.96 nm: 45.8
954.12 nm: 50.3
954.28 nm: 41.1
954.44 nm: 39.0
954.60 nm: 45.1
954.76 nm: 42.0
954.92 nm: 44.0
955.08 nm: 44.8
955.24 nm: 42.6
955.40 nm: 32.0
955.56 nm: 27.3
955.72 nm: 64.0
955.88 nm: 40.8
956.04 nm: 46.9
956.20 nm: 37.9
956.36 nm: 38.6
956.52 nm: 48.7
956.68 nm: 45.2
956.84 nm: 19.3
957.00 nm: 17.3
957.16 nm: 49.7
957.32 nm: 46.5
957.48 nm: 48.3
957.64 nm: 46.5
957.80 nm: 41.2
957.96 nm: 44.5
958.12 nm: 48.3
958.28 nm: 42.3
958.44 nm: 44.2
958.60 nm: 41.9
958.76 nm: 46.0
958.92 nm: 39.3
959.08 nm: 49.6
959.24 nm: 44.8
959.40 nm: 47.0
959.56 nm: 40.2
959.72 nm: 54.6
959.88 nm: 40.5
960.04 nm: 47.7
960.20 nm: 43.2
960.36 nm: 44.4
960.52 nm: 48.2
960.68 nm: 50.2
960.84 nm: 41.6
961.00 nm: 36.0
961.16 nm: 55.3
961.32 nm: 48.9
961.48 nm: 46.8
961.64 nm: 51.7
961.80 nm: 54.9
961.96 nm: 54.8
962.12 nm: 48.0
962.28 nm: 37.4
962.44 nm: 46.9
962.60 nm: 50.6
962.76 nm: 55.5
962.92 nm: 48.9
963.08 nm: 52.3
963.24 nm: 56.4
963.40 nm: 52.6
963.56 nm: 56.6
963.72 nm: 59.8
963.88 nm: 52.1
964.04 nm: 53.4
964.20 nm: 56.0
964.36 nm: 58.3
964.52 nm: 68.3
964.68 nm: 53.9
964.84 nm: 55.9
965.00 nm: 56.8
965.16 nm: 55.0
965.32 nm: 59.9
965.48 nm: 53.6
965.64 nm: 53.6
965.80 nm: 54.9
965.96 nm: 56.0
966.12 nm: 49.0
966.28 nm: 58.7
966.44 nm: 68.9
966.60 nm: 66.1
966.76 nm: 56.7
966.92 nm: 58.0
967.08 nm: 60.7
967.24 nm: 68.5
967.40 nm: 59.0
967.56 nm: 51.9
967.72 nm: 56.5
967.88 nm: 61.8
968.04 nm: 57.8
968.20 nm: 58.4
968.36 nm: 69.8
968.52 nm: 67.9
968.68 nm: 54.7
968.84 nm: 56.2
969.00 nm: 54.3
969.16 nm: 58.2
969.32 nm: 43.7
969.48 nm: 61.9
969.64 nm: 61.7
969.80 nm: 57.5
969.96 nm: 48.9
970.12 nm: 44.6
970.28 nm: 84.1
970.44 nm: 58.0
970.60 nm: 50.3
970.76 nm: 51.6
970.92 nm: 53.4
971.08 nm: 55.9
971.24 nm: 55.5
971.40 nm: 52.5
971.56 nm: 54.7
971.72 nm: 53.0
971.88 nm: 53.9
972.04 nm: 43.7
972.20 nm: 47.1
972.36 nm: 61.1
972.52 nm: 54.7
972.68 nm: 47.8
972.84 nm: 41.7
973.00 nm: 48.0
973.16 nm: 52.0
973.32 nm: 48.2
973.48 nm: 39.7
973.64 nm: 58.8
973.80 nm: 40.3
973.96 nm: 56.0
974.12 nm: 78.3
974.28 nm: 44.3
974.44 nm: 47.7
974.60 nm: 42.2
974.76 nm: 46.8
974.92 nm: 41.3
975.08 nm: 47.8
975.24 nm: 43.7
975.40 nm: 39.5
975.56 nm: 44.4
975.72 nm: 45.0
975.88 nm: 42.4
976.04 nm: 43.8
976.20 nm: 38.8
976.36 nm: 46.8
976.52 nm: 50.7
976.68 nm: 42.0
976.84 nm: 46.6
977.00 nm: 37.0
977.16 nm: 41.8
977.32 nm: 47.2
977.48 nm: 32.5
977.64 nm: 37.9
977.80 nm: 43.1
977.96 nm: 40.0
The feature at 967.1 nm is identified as Mg II 2798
